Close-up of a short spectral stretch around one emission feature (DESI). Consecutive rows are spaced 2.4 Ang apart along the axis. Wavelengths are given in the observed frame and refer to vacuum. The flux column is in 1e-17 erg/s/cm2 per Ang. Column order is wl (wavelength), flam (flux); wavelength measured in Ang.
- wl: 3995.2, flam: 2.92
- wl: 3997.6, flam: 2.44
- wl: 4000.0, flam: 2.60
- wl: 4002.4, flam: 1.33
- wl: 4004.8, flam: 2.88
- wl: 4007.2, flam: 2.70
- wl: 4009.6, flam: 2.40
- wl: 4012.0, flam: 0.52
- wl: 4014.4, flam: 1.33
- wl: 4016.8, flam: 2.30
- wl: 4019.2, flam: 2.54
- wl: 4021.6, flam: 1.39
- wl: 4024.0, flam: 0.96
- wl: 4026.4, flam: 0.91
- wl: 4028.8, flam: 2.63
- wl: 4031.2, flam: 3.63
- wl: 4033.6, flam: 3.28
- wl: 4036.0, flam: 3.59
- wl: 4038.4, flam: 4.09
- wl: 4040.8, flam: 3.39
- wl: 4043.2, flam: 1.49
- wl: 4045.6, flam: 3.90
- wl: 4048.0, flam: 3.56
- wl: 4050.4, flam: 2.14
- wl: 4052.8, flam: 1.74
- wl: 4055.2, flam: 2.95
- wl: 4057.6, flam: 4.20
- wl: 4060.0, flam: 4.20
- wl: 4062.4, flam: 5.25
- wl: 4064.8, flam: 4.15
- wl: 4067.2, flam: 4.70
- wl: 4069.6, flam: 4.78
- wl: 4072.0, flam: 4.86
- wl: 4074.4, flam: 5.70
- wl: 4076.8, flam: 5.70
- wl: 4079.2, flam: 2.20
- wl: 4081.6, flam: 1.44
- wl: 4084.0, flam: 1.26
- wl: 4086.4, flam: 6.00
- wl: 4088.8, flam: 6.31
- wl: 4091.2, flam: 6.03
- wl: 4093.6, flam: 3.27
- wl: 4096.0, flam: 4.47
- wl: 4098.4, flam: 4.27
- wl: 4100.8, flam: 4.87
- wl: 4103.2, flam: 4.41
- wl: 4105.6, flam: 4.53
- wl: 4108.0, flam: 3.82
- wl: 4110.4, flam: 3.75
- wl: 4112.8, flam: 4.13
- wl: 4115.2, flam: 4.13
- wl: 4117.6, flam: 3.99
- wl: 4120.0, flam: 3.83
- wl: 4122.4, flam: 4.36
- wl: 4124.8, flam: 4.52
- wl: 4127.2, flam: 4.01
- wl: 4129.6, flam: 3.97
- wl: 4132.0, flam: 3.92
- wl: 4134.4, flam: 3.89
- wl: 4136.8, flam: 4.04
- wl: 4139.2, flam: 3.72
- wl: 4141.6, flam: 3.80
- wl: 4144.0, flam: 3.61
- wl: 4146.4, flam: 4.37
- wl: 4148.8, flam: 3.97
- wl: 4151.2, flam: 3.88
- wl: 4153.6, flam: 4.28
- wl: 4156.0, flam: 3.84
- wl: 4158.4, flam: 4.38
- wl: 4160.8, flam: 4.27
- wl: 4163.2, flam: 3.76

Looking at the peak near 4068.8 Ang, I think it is Lyman alpha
